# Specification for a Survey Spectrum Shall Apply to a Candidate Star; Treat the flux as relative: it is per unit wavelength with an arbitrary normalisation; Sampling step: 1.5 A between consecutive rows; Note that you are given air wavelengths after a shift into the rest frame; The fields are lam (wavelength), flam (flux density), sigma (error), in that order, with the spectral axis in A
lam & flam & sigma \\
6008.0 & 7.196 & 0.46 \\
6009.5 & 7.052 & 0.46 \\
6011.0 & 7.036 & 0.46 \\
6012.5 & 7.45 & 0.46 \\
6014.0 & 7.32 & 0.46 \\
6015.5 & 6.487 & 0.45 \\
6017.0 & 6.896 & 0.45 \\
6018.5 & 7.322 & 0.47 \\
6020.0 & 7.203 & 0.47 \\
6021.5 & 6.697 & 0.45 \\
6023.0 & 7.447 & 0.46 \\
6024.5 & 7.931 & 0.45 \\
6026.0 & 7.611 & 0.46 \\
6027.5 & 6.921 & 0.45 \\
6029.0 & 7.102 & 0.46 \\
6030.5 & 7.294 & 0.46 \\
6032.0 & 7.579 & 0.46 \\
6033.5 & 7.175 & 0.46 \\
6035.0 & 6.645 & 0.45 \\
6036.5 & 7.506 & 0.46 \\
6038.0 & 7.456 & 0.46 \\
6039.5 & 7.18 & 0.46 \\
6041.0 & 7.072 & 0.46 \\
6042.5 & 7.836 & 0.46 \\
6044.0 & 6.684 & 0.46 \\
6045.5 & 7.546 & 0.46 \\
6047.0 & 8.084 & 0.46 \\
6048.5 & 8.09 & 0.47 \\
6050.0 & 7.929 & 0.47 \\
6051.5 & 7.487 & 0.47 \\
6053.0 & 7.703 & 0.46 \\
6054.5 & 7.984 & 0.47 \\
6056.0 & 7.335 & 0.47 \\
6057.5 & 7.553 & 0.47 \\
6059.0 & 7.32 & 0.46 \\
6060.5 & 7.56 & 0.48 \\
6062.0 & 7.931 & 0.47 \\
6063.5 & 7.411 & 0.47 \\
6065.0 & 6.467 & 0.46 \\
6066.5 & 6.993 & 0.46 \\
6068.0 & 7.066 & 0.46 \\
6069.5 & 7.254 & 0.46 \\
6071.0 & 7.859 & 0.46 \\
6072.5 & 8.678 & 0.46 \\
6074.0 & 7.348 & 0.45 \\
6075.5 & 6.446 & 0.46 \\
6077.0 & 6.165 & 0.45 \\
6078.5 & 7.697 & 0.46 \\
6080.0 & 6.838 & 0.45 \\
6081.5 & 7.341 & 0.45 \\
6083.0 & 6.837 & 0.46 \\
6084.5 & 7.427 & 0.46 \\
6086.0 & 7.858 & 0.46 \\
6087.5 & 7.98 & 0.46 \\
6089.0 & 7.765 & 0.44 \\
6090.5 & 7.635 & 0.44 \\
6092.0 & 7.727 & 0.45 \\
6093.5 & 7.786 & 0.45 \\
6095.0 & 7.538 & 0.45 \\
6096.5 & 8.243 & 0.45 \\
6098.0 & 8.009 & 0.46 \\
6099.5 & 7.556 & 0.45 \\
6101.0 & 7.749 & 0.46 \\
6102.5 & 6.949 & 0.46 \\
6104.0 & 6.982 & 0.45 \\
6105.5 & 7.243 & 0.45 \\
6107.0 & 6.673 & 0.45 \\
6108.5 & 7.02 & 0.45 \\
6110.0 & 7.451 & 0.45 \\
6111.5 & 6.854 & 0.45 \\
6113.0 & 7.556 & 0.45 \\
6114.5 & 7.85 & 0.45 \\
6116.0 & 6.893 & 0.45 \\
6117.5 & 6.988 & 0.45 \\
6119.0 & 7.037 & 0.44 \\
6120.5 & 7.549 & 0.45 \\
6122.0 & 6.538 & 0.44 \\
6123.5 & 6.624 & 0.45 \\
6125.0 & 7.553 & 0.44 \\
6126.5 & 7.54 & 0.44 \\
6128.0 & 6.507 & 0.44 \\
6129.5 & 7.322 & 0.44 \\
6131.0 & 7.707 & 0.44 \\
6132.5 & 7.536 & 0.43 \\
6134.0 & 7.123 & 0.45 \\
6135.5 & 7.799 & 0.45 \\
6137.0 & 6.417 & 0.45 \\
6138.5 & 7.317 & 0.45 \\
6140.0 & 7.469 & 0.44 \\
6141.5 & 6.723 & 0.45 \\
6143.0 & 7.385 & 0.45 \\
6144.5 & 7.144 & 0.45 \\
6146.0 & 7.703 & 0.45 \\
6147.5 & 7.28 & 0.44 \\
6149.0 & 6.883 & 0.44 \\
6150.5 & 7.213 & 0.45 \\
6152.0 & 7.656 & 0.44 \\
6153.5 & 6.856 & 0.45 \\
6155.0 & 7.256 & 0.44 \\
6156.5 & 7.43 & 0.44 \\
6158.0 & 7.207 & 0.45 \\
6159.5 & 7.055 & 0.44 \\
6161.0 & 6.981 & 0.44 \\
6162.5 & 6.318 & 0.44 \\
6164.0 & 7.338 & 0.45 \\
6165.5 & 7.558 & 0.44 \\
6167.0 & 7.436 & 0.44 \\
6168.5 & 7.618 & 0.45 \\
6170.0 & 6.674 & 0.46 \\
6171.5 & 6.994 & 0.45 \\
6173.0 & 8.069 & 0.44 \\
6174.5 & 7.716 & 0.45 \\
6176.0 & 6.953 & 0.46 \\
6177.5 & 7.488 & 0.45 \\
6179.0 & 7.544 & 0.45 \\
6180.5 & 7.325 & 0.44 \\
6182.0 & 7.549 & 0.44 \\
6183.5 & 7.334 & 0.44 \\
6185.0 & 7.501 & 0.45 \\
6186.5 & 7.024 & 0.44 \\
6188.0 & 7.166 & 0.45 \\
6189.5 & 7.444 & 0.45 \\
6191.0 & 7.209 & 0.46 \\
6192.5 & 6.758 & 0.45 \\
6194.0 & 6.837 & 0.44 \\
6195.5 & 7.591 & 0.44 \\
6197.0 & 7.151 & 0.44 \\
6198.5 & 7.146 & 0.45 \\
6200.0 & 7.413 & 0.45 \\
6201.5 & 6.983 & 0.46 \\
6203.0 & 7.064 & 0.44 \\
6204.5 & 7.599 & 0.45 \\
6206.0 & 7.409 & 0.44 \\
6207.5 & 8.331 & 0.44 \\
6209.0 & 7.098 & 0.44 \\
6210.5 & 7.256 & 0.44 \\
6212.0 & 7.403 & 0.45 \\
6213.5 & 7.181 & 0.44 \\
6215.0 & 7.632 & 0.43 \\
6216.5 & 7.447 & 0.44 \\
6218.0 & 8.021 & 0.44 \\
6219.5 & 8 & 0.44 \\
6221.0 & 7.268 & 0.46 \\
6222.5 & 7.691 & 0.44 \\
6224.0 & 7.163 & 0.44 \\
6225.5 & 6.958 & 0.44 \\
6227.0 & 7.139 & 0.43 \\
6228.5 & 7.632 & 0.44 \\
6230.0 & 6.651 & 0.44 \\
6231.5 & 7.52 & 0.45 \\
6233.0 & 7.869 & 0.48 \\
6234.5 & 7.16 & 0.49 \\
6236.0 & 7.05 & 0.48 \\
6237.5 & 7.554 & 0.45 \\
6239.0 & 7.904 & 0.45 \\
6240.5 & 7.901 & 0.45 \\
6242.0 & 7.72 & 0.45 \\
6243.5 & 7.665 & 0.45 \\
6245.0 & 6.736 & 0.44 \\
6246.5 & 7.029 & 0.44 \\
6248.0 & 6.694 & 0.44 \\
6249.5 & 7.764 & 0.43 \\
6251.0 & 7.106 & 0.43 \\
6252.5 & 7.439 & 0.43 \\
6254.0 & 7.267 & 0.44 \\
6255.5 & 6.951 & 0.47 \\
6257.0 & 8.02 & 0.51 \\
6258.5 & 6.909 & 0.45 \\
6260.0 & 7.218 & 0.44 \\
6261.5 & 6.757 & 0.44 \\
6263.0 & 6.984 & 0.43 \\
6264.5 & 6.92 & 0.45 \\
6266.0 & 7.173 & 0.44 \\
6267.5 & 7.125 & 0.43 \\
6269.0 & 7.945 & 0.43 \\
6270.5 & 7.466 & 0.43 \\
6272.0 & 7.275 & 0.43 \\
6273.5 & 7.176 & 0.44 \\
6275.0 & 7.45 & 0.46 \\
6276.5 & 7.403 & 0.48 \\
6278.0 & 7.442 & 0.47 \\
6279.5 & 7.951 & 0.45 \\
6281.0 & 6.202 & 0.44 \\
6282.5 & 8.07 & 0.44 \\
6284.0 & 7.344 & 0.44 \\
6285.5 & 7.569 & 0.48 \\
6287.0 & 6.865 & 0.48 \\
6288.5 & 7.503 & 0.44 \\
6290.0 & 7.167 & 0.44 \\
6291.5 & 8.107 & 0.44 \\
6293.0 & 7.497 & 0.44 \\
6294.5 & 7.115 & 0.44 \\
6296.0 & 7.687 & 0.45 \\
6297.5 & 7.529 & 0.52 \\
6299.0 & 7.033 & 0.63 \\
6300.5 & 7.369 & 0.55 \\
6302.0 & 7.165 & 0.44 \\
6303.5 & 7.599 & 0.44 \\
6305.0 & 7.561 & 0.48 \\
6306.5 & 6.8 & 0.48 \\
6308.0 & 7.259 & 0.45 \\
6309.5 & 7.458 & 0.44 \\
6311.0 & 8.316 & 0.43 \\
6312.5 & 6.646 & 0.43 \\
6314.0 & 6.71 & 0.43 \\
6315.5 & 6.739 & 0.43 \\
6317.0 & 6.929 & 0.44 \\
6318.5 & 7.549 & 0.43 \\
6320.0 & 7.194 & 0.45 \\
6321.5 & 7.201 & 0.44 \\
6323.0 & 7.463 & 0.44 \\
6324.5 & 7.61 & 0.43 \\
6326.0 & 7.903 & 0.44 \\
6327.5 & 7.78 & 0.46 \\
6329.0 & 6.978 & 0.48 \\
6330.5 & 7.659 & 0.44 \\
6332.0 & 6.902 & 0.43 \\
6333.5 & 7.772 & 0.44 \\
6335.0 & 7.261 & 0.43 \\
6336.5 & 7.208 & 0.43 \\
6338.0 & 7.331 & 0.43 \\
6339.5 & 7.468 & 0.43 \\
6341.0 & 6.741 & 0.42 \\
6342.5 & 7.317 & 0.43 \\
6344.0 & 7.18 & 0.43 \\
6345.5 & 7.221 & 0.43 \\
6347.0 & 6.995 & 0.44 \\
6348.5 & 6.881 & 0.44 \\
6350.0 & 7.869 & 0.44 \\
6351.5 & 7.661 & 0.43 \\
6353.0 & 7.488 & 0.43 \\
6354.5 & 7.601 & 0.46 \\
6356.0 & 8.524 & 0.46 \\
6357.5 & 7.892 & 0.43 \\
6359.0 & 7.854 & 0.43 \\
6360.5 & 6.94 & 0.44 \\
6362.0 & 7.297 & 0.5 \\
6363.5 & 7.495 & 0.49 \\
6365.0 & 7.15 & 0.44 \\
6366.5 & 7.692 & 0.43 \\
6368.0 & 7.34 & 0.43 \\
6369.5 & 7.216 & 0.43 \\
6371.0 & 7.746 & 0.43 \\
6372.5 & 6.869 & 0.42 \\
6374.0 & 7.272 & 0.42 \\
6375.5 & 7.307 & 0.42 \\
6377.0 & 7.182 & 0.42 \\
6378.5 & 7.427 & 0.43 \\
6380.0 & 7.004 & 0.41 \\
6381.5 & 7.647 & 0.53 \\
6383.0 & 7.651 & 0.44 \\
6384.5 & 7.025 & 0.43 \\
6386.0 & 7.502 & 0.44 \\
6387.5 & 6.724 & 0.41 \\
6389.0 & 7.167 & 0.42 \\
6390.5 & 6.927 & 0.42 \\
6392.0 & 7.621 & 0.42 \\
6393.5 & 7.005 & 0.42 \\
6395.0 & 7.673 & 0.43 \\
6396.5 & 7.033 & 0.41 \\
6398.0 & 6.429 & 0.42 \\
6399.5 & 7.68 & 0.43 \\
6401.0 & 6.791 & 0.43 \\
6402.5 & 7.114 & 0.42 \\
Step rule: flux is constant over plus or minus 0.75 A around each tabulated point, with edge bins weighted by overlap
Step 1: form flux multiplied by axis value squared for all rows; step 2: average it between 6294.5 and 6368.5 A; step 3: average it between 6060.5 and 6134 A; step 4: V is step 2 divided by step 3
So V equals 1.08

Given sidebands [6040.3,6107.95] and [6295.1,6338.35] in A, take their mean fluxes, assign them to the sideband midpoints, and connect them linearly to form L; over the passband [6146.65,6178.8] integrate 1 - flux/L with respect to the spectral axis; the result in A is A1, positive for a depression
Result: 0.7 A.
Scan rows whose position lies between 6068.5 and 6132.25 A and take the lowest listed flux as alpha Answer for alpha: 6.165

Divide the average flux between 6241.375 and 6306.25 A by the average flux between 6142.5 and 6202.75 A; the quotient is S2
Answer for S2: 1.01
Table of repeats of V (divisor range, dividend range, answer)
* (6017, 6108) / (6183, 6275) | 1.04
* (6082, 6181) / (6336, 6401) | 1.08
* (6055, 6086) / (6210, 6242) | 1.07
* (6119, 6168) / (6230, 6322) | 1.06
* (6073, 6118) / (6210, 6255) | 1.05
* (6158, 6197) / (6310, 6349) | 1.05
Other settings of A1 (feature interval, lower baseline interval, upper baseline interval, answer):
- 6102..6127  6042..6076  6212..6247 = 1.17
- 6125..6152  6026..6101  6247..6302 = 0.52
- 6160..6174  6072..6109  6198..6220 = 0.41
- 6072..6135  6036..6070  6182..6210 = 0.54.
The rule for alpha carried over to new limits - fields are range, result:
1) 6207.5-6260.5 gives 6.651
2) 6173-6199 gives 6.758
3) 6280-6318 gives 6.202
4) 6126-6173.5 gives 6.318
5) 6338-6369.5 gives 6.741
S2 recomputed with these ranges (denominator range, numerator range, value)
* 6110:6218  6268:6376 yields 1.02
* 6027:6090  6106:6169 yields 0.97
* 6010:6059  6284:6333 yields 1.00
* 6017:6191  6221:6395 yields 1.00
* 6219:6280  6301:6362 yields 1.00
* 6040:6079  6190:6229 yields 0.99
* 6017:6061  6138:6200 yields 0.98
